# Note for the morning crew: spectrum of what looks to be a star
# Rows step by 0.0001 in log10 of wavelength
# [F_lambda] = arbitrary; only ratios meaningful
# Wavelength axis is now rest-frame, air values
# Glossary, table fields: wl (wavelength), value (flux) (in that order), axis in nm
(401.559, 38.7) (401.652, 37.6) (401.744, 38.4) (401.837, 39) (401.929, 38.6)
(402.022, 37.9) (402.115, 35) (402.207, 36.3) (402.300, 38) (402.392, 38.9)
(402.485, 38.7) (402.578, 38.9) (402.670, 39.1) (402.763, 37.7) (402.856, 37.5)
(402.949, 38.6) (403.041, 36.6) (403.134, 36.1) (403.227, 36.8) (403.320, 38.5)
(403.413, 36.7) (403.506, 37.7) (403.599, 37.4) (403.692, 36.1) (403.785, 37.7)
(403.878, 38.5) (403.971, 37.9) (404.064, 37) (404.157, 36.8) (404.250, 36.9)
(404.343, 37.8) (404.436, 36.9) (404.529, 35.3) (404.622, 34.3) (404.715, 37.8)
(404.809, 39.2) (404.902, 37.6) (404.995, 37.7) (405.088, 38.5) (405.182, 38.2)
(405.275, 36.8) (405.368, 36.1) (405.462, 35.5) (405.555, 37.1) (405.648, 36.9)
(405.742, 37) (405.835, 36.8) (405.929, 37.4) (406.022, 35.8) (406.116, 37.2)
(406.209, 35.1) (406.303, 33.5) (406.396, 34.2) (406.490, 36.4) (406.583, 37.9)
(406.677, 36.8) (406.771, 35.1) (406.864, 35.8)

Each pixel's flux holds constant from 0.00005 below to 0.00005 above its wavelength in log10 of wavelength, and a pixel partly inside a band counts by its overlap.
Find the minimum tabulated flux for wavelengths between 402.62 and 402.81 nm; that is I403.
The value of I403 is 37.7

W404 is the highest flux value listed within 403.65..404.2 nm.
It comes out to 38.5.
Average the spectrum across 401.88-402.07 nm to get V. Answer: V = 38.2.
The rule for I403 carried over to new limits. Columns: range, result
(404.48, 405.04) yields 34.3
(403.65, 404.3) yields 36.1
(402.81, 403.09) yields 36.6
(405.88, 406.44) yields 33.5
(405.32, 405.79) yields 35.5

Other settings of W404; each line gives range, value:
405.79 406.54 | 37.4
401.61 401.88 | 39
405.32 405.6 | 37.1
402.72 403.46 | 38.6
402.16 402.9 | 39.1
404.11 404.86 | 39.2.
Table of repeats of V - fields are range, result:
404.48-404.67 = 34.9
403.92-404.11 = 37.5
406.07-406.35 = 35.3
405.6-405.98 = 37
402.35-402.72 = 38.9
